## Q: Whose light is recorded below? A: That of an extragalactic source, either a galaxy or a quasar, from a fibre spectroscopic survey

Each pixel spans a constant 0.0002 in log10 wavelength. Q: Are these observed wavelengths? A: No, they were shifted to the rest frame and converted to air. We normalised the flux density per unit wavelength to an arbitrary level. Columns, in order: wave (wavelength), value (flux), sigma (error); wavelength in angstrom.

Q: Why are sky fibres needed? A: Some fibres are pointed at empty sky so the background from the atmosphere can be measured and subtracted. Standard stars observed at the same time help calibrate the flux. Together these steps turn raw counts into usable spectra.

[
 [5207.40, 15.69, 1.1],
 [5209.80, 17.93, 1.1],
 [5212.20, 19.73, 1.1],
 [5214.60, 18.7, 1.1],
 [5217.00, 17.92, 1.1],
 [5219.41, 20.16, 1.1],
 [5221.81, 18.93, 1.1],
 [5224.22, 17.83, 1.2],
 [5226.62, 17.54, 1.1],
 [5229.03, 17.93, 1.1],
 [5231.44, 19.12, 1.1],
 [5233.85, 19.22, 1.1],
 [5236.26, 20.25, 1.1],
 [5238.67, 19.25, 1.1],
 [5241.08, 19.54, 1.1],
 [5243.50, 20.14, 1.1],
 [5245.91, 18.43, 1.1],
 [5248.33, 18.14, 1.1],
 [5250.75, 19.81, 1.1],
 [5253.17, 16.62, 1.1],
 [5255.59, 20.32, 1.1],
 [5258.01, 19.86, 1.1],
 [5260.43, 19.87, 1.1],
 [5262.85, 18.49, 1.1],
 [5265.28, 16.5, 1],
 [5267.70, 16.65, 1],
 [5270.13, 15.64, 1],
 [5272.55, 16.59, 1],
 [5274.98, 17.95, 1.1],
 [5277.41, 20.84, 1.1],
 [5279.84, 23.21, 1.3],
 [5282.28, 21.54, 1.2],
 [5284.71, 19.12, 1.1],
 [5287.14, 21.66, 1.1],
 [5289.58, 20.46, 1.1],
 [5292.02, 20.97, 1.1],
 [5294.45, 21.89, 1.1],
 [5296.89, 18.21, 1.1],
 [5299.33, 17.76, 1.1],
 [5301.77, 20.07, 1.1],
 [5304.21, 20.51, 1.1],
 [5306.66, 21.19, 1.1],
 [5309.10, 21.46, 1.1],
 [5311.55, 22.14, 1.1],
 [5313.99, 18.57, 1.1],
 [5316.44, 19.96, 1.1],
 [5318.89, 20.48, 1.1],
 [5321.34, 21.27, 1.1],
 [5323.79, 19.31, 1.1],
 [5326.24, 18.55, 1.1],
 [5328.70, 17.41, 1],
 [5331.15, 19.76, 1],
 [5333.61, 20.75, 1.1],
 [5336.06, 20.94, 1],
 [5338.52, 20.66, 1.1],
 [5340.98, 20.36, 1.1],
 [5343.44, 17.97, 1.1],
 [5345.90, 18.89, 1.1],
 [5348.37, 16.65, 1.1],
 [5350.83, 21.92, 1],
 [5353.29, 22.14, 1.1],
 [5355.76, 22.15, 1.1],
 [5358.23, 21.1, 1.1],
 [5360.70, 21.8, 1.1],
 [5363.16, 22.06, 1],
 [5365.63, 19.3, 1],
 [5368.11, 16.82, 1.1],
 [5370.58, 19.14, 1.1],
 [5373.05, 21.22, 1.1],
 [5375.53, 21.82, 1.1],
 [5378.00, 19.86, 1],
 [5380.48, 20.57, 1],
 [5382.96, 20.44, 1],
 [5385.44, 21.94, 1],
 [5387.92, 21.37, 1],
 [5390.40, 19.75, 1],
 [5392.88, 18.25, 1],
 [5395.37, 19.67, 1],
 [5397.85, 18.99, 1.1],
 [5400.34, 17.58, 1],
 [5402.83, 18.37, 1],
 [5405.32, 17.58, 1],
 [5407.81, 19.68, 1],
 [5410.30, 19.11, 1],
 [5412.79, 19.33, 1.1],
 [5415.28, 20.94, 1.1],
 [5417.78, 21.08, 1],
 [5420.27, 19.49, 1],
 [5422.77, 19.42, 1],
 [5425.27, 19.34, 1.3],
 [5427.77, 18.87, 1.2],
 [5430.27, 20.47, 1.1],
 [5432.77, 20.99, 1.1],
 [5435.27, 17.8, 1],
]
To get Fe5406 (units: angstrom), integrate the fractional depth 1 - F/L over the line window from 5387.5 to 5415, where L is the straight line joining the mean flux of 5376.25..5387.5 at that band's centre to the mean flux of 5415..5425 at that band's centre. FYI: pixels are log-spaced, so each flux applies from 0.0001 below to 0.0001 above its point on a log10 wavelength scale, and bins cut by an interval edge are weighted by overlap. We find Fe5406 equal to 1.8 angstrom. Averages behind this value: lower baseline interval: 20.8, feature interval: 19.1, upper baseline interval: 20.1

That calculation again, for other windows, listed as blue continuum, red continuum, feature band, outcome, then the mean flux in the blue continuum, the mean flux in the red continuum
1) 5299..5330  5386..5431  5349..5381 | -1.6 angstrom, 20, 19.4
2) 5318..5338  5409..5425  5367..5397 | -0.3 angstrom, 19.8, 19.9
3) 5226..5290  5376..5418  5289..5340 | -2.1 angstrom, 19.1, 19.7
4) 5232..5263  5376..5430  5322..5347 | 0.0 angstrom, 19.3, 19.6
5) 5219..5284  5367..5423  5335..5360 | -1.1 angstrom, 18.9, 19.7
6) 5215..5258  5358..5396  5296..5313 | -0.5 angstrom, 18.9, 20.3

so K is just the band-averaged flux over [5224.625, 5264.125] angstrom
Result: 19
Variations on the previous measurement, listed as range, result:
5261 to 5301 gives 19.2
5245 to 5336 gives 19.5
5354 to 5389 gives 20.7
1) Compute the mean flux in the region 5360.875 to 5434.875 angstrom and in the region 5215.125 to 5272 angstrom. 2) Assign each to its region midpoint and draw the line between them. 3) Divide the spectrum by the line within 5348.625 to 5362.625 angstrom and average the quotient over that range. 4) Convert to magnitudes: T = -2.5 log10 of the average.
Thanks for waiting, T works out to -0.11 mag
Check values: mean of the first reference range 18.6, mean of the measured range 21.5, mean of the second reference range 19.8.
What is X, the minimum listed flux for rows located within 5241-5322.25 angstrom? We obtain 15.64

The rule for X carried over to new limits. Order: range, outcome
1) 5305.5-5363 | 16.65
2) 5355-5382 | 16.82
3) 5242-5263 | 16.62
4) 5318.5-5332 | 17.41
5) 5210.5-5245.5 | 17.54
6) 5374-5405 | 17.58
